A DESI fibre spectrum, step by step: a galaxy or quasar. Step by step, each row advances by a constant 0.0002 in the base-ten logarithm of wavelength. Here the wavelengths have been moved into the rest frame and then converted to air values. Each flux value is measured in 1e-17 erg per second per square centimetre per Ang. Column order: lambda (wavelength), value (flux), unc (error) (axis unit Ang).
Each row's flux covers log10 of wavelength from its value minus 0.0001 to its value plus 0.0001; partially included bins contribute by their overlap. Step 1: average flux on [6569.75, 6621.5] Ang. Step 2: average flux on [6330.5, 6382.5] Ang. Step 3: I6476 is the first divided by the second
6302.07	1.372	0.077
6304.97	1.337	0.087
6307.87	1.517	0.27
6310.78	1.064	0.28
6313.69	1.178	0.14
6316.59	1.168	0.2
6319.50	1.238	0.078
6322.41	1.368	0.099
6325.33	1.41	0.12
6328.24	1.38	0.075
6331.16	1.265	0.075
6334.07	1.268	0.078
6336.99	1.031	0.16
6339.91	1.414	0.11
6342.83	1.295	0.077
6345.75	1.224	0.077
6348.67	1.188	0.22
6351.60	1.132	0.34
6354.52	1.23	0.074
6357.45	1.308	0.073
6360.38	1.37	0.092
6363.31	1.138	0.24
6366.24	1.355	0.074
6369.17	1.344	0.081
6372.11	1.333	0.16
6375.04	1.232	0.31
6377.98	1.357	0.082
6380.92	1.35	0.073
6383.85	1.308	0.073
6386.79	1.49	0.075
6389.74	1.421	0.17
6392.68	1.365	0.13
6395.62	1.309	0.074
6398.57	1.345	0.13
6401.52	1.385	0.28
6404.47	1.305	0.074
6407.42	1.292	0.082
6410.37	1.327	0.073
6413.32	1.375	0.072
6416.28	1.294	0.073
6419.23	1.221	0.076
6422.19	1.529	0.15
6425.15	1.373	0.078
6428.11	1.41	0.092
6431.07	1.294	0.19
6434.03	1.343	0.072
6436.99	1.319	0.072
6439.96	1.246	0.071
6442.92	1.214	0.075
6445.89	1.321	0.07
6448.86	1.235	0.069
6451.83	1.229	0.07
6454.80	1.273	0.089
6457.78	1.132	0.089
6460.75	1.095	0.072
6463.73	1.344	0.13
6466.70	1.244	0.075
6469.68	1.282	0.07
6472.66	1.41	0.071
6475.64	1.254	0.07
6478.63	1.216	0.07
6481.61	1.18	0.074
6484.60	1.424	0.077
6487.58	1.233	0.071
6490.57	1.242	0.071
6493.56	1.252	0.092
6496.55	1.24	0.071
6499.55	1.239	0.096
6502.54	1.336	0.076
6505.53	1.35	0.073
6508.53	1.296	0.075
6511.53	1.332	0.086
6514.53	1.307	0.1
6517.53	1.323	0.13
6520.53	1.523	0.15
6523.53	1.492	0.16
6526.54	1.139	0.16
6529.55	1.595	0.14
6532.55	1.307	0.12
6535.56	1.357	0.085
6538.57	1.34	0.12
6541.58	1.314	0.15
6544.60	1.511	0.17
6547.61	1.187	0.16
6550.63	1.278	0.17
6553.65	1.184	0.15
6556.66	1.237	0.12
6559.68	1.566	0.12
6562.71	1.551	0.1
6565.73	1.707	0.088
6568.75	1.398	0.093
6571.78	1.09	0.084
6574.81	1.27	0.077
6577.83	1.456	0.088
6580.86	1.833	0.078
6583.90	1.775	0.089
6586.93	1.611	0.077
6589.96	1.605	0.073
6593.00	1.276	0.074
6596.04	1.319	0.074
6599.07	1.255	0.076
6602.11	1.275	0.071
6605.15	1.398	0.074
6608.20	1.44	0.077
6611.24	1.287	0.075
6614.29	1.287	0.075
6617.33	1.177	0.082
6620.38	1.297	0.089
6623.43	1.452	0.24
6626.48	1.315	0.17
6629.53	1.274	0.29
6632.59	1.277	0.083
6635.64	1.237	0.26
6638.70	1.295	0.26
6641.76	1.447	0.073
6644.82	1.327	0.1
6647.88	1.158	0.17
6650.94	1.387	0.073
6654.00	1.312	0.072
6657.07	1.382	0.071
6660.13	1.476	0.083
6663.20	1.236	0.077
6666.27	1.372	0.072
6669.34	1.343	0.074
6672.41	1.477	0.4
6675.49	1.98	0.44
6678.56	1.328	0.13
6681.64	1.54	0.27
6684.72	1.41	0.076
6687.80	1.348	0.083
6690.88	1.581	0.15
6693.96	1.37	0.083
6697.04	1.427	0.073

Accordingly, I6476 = 1.1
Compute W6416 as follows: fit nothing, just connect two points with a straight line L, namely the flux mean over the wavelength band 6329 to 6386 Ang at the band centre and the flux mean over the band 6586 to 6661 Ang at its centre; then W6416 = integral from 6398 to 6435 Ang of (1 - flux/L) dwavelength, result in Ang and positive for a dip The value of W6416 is -1.6 Ang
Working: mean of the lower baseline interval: 1.27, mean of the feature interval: 1.35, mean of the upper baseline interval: 1.34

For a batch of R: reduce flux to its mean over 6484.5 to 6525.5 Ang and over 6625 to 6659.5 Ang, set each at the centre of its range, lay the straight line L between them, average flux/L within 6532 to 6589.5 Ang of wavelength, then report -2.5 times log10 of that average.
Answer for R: -0.08 mag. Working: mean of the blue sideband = 1.32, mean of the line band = 1.43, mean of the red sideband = 1.31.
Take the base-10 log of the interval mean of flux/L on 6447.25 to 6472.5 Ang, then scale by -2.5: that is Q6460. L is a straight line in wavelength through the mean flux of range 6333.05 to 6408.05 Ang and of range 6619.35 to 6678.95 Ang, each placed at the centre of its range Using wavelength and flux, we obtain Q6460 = 0.07 mag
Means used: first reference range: 1.3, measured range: 1.24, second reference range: 1.37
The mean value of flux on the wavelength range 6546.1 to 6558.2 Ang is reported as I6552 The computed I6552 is 1.22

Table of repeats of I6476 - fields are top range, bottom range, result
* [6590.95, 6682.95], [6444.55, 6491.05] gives 1.08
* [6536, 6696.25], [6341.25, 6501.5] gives 1.07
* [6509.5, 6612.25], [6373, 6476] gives 1.07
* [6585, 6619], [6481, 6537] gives 1.03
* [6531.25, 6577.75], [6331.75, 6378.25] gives 1.08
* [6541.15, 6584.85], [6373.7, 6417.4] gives 1.06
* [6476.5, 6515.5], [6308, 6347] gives 1.01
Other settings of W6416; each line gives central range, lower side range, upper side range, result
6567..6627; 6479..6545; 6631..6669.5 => -3.0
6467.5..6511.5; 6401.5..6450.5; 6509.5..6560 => 1.7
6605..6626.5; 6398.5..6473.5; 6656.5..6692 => 1.4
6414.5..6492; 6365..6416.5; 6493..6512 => 1.9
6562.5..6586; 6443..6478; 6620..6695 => -3.2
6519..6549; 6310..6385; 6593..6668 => -1.7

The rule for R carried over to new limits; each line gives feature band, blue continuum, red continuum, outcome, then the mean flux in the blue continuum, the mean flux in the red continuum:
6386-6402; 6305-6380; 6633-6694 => -0.07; 1.27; 1.4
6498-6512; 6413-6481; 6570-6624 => 0.02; 1.29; 1.39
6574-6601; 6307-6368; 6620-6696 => -0.10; 1.26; 1.39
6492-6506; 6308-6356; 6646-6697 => 0.04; 1.25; 1.42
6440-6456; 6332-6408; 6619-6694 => 0.06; 1.3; 1.39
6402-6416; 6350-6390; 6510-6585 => 0.00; 1.31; 1.4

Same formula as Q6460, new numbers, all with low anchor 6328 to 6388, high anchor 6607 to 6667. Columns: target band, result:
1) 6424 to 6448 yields -0.015 mag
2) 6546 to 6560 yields 0.034 mag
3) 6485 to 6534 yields -0.020 mag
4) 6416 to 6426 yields -0.056 mag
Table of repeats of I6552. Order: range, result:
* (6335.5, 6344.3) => 1.25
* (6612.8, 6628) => 1.31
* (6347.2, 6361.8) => 1.25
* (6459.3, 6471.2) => 1.24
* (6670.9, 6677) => 1.73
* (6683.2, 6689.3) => 1.38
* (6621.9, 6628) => 1.38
